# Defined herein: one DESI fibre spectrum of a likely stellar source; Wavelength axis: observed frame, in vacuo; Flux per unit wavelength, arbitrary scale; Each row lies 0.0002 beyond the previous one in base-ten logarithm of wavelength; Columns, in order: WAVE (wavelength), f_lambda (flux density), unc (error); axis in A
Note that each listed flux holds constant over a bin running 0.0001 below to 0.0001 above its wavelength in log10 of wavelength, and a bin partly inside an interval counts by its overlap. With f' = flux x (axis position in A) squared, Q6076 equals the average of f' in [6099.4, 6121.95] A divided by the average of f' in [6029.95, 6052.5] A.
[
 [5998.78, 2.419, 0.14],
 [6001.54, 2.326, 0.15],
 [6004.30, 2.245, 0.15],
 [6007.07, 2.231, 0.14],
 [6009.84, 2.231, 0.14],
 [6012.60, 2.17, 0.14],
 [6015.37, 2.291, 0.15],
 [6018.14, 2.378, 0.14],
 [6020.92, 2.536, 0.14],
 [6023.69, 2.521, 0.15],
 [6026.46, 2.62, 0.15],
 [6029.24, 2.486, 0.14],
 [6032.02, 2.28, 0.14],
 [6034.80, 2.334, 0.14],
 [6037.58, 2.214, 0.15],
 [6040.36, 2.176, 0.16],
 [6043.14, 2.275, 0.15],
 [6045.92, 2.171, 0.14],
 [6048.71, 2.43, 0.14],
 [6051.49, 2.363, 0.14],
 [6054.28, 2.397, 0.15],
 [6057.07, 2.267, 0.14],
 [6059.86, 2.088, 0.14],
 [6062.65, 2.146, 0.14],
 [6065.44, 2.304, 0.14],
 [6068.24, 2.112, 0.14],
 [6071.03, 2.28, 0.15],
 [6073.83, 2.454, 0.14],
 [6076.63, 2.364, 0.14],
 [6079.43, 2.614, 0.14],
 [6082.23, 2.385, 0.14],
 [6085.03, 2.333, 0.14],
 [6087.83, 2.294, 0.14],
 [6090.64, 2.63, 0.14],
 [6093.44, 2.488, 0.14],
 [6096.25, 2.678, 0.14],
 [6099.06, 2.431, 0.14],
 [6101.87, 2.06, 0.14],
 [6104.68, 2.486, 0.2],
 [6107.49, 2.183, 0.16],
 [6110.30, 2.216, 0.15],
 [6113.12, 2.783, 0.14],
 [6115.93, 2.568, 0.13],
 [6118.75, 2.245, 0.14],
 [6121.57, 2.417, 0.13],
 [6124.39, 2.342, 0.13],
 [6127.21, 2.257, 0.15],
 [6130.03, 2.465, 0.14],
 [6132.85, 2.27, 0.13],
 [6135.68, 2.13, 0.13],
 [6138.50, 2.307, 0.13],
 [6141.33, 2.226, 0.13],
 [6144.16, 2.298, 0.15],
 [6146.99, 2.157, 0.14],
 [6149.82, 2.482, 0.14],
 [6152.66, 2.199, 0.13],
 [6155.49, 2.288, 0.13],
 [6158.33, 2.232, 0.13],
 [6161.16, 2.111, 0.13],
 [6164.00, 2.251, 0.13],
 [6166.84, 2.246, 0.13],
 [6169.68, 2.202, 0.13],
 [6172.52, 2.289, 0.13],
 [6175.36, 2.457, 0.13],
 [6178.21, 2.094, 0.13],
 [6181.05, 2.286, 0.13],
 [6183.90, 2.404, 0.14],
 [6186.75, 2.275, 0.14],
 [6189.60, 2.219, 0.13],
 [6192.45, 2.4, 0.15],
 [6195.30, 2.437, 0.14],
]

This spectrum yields 1.1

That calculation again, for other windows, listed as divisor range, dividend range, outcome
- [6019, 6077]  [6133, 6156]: 1.00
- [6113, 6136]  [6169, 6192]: 0.98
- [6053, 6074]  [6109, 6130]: 1.09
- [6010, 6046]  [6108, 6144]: 1.03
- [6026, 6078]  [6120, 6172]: 1.02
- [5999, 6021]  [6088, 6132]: 1.09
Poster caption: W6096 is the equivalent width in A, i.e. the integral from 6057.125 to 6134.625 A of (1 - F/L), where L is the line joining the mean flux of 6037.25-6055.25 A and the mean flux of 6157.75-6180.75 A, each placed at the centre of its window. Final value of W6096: -3.2 A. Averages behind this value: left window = 2.29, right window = 2.24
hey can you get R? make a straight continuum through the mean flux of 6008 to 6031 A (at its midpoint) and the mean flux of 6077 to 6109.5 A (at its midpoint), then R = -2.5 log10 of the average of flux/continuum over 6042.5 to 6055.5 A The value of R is 0.03 mag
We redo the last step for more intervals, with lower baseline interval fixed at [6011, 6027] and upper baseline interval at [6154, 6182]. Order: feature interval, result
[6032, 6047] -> 0.07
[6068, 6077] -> 0.01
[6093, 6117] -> -0.05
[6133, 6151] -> 0.00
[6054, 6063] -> 0.07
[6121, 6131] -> -0.03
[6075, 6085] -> -0.04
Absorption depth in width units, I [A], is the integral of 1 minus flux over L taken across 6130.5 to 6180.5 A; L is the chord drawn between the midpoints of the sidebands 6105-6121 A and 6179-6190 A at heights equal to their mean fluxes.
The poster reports 1.8 A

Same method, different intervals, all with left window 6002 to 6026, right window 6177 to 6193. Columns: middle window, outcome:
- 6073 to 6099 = -1.78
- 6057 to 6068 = 0.64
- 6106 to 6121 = -0.64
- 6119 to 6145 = -0.04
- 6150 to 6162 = 0.24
